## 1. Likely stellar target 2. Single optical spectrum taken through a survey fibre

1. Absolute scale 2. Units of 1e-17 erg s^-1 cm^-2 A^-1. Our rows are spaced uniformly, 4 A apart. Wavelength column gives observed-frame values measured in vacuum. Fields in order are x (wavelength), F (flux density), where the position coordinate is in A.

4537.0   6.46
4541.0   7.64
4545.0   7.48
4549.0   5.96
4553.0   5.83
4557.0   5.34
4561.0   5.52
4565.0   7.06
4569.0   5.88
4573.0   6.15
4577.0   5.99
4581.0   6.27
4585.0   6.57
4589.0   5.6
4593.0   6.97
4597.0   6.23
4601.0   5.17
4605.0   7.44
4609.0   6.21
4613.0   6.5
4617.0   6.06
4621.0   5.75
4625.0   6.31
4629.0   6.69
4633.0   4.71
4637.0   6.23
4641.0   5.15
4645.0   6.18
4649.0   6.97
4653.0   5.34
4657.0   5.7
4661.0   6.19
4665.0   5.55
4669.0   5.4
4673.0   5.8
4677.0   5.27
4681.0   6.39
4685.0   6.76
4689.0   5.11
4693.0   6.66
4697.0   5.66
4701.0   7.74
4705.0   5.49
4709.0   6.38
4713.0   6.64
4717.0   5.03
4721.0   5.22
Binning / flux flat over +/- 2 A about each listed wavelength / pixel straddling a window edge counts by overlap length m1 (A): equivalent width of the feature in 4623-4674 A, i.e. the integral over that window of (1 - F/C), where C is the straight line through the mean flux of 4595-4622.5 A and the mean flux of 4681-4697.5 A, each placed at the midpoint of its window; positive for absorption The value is 2.48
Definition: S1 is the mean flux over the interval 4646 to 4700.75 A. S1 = 5.97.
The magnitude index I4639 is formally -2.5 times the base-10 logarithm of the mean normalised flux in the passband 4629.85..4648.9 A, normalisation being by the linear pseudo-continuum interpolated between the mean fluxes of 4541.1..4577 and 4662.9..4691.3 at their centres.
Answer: 0.03 mag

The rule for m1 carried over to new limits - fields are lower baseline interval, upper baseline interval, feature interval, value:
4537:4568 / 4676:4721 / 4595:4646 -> 1.6 A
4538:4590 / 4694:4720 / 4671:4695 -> 0.6 A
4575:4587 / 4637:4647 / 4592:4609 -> -0.8 A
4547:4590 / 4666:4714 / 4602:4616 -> -1.2 A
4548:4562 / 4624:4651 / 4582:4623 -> -2.7 A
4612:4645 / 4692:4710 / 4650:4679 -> 2.3 A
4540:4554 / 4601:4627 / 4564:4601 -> 1.6 A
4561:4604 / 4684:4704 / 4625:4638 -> 0.7 A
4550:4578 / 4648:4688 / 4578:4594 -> -0.9 A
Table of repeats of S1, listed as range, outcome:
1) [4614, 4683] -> 5.87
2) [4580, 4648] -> 6.13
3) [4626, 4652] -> 5.98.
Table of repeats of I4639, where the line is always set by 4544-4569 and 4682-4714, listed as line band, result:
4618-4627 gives 0.03 mag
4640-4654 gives 0.04 mag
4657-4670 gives 0.09 mag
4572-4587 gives -0.02 mag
